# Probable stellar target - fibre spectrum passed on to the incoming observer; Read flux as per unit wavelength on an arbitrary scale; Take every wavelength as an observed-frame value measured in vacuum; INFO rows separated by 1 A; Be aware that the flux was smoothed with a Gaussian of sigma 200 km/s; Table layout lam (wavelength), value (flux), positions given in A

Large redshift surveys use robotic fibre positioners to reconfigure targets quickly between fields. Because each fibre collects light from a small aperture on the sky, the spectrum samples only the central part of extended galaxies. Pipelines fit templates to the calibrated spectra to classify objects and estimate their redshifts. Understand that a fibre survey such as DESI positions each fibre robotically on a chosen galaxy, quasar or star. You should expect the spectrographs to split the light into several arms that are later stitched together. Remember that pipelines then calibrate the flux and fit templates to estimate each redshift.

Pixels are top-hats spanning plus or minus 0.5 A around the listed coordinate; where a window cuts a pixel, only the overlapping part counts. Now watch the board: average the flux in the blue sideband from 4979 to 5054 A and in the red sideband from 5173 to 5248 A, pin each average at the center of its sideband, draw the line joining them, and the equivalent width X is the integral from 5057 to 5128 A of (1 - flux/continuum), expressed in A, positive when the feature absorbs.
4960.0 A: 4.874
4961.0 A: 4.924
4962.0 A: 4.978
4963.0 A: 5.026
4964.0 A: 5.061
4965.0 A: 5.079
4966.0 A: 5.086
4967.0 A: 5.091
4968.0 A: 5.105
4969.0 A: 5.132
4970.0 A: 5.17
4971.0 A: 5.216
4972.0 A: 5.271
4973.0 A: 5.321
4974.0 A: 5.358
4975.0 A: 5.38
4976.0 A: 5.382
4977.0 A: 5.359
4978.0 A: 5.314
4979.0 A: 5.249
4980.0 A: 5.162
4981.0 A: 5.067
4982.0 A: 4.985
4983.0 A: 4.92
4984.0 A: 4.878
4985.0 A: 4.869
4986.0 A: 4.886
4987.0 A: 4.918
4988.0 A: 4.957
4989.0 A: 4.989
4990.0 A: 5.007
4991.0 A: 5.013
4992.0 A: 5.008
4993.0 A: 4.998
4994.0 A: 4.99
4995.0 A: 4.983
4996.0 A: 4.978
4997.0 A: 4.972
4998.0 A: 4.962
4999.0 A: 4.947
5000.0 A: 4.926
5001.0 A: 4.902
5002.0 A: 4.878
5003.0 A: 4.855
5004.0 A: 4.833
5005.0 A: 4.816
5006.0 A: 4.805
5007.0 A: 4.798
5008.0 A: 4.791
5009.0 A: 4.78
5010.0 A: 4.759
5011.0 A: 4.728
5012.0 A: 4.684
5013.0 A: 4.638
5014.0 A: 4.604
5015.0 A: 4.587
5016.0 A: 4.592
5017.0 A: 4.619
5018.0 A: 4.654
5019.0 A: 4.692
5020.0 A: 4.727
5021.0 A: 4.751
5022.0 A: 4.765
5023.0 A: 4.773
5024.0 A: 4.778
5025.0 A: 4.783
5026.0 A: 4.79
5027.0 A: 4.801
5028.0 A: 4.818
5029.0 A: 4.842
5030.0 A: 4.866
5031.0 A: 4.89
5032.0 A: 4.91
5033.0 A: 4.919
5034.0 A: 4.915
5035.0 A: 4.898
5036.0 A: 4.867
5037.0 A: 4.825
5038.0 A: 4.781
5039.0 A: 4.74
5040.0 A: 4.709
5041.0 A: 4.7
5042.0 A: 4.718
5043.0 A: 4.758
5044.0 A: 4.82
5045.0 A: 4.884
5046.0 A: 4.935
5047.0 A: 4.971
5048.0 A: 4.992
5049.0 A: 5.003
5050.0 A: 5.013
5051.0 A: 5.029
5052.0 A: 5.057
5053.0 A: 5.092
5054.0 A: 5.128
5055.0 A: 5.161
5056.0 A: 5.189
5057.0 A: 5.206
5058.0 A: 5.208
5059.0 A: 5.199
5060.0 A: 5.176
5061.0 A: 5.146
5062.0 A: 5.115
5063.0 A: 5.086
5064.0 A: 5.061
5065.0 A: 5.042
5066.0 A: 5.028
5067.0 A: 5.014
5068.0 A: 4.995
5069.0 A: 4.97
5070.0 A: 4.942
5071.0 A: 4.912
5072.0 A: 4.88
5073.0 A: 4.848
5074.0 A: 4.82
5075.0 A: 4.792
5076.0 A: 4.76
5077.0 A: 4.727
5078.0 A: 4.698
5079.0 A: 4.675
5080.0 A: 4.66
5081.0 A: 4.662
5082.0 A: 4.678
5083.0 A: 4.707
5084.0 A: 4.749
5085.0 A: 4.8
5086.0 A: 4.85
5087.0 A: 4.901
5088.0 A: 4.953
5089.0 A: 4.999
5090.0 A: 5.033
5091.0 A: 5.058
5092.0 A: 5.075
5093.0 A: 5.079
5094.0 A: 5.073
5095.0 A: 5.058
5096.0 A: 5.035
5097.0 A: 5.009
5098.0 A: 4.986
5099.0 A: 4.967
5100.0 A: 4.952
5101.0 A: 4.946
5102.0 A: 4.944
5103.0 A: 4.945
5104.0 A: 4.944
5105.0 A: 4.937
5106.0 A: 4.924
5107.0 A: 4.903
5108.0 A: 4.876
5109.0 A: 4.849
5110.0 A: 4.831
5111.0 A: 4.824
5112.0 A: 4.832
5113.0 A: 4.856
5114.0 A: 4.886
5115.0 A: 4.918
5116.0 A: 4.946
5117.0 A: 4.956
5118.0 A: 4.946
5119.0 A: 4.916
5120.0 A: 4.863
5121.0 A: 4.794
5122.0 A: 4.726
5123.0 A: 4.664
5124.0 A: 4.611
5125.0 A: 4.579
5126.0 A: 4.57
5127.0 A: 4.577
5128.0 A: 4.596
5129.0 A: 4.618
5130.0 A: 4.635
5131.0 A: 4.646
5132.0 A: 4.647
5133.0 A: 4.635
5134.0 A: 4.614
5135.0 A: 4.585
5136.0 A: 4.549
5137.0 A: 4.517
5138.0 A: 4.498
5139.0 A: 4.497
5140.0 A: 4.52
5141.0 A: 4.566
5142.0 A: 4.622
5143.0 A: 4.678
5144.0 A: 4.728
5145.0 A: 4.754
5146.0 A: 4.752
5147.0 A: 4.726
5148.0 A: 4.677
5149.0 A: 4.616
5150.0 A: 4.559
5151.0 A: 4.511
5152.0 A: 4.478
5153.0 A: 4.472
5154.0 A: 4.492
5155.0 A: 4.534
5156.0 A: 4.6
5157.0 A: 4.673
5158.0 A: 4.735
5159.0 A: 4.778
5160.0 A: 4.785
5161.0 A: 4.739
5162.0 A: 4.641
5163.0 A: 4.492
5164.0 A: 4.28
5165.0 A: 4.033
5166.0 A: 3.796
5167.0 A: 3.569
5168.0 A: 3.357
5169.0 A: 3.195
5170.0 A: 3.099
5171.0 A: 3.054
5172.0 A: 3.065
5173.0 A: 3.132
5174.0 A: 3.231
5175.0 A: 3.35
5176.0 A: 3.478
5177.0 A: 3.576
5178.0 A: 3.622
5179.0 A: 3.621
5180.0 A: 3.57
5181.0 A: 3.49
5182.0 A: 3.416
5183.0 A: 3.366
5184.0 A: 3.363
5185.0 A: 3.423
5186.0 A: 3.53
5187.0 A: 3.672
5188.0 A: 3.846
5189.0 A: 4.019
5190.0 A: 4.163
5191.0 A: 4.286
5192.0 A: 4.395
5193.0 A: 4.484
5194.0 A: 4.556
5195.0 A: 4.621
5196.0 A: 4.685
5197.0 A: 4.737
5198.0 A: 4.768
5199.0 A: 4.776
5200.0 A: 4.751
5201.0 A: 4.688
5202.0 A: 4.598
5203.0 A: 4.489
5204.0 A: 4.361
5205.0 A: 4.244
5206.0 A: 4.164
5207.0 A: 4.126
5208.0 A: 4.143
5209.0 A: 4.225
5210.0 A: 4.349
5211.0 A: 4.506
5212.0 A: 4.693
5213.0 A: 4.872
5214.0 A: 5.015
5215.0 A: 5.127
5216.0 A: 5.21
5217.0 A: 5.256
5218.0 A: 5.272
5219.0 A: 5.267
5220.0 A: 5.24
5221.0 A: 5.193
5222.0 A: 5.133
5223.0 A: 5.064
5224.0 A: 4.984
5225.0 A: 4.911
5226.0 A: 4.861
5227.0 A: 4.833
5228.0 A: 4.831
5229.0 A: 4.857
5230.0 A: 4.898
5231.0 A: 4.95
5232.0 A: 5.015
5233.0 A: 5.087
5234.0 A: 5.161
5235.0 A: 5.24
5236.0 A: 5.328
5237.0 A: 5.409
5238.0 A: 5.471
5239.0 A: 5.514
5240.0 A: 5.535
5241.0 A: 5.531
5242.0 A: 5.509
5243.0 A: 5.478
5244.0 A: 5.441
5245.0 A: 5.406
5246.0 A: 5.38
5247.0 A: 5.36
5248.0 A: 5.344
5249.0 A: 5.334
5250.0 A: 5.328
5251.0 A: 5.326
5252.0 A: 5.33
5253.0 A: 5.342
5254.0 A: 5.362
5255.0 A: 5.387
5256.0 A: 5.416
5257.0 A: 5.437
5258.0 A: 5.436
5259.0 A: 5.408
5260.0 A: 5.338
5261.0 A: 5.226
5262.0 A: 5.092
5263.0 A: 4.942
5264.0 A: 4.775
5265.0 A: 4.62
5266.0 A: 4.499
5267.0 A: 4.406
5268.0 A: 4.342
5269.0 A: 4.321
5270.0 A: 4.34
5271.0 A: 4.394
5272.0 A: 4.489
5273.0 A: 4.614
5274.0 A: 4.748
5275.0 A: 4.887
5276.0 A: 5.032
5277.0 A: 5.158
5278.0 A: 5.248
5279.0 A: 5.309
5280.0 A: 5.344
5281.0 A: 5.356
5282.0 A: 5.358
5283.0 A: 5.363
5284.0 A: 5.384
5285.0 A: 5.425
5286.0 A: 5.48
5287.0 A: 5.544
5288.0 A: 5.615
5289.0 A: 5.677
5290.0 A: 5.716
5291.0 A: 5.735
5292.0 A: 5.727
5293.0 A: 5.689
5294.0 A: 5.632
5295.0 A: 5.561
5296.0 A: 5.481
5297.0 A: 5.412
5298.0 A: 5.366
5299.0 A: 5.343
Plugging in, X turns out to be -2.1 A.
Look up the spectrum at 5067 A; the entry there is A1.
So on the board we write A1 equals 5.014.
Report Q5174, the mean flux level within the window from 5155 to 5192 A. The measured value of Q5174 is 3.82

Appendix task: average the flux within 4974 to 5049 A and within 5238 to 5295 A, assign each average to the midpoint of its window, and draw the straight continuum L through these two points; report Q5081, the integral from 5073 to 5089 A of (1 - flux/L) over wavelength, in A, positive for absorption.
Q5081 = 0.7 A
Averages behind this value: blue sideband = 4.88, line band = 4.77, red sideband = 5.23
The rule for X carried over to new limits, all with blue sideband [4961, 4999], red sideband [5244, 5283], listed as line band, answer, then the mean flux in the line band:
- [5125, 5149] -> 2.17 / 4.62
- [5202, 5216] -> 1.54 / 4.52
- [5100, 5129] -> 1.43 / 4.83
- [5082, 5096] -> 0.37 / 4.94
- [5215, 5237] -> -0.05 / 5.08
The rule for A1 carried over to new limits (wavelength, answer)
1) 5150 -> 4.559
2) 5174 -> 3.231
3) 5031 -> 4.89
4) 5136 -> 4.549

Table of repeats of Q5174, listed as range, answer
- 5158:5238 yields 4.37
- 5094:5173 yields 4.59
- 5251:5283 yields 5.01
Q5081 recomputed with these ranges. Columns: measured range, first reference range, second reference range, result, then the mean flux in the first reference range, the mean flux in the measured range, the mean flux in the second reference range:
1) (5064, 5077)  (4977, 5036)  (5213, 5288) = 0.07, 4.87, 4.92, 5.14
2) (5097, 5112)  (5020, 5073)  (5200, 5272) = 0.11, 4.94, 4.92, 4.99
